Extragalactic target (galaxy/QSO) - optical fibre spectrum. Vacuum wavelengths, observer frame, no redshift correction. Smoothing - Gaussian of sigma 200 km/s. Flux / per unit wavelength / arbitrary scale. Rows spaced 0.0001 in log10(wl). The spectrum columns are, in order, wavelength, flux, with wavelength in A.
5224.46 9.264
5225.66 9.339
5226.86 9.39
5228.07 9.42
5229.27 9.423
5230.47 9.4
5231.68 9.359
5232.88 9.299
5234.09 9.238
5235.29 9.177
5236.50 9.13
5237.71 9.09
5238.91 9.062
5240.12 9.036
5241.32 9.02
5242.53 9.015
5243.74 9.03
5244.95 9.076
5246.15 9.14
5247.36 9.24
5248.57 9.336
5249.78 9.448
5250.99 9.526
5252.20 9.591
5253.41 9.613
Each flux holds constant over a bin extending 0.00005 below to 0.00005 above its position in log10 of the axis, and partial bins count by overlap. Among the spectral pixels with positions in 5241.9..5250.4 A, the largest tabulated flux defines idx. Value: 9.448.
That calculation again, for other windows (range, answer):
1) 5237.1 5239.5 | 9.09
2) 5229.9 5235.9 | 9.4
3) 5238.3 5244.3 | 9.062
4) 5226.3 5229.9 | 9.423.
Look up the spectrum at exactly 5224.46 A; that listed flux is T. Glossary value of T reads 9.264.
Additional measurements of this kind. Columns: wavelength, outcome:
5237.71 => 9.09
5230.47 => 9.4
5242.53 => 9.015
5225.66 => 9.339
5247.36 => 9.24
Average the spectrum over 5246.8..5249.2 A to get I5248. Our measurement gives 9.28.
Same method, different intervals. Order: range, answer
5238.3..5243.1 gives 9.05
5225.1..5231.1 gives 9.39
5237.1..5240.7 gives 9.06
